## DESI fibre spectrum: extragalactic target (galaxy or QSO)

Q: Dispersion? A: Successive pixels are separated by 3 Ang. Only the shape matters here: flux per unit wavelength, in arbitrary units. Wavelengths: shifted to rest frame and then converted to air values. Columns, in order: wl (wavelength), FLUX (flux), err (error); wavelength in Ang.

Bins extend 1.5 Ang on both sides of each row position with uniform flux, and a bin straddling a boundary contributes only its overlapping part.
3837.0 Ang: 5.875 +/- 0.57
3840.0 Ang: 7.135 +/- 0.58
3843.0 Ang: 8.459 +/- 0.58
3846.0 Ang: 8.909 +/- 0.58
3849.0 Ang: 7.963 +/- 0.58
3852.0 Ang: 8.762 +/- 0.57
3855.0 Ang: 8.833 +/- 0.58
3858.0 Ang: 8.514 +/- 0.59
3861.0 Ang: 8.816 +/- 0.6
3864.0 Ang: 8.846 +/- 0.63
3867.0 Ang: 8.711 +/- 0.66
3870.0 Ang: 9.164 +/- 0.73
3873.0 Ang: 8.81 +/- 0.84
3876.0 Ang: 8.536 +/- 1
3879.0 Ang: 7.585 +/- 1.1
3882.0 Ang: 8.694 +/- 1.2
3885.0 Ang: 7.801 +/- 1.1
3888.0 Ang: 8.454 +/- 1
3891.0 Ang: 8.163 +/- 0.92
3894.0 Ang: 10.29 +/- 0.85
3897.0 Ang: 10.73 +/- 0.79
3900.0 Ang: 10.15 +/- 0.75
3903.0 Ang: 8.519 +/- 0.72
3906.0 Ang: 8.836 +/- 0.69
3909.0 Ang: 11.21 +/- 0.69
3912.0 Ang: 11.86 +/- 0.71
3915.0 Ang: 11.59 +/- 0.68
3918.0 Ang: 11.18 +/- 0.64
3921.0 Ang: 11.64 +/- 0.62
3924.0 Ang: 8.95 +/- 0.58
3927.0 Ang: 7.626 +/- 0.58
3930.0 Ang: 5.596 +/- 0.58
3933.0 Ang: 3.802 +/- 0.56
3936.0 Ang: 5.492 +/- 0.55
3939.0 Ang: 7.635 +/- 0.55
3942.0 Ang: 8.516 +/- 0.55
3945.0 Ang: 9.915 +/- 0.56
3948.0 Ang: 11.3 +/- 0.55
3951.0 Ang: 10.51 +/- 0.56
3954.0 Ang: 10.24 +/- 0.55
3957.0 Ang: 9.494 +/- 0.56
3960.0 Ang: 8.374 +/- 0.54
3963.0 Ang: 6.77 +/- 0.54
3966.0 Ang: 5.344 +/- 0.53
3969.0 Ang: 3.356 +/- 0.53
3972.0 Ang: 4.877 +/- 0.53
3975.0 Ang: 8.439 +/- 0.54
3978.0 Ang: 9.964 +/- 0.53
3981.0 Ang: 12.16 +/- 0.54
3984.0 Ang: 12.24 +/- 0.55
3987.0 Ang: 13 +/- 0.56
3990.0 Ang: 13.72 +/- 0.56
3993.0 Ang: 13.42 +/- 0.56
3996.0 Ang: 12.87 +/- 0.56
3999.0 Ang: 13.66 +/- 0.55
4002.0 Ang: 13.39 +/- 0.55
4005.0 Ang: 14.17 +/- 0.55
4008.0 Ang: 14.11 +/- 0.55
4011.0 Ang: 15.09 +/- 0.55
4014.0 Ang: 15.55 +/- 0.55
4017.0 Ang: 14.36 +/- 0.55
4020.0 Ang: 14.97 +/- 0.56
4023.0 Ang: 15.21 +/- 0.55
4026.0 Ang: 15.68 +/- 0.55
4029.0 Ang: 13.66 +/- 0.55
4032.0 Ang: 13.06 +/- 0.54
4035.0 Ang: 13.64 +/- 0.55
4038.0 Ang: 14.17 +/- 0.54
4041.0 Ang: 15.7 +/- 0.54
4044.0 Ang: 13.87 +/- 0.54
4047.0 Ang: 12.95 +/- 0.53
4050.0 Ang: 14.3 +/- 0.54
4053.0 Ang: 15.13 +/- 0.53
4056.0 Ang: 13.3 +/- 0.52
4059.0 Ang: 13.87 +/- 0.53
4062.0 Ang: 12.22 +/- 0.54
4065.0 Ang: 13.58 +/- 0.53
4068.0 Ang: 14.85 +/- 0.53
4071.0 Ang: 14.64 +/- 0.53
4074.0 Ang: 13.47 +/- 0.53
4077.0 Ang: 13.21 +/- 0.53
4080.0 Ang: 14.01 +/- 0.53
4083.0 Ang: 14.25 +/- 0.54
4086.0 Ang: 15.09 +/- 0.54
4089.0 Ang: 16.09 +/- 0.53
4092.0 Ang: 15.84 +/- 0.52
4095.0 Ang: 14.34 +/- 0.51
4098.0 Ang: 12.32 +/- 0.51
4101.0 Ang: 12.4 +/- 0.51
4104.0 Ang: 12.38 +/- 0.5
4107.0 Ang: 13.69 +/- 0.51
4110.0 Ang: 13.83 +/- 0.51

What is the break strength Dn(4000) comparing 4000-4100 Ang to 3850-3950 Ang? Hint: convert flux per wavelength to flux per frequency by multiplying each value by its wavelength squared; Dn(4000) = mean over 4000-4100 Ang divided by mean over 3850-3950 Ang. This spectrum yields 1.7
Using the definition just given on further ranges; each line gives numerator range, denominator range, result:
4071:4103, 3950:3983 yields 1.83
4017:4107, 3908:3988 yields 1.68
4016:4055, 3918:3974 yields 1.91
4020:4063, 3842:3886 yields 1.80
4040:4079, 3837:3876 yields 1.82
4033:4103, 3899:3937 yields 1.69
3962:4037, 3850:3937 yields 1.45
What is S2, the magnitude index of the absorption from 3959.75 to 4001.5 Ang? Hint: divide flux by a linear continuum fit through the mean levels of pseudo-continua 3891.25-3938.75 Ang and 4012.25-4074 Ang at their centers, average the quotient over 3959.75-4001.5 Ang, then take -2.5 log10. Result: 0.184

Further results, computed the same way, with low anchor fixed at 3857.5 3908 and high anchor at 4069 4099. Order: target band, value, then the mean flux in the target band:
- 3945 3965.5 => 0.17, 9.28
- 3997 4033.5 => -0.15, 14.4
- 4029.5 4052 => -0.06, 14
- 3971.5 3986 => 0.16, 9.98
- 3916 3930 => 0.06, 9.46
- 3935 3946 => 0.31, 7.91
